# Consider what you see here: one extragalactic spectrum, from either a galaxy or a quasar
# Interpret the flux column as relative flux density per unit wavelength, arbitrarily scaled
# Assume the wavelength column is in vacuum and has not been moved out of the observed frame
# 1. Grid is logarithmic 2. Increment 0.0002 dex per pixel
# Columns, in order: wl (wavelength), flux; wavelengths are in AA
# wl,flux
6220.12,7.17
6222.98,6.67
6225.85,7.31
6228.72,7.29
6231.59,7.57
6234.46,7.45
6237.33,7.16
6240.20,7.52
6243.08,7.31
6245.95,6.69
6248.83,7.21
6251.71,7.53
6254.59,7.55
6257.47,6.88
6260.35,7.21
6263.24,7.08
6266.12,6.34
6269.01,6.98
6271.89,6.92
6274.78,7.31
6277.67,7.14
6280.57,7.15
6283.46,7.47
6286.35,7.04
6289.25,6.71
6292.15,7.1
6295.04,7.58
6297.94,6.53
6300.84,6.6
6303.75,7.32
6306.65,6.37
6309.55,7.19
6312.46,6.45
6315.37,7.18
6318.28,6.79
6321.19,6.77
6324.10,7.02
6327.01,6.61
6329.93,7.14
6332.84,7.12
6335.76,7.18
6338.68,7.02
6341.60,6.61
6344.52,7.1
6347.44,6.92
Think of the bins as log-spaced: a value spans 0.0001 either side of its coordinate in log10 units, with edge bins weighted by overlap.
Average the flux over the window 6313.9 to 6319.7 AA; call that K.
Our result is 6.98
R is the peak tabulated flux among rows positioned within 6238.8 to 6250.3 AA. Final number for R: 7.52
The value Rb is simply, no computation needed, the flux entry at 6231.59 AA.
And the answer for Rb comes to 7.57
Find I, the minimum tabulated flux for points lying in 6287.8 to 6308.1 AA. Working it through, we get 6.37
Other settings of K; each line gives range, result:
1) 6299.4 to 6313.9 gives 6.79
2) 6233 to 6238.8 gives 7.31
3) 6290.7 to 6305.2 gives 7.03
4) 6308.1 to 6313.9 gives 6.82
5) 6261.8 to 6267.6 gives 6.71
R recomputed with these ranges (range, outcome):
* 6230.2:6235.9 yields 7.57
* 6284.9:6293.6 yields 7.1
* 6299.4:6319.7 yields 7.32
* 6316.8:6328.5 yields 7.02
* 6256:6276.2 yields 7.31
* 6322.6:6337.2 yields 7.18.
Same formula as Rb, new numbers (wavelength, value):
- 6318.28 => 6.79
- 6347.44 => 6.92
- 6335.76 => 7.18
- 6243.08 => 7.31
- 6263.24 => 7.08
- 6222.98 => 6.67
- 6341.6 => 6.61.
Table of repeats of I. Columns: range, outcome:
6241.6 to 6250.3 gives 6.69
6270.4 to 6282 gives 6.92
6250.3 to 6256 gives 7.53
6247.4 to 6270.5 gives 6.34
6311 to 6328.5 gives 6.45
